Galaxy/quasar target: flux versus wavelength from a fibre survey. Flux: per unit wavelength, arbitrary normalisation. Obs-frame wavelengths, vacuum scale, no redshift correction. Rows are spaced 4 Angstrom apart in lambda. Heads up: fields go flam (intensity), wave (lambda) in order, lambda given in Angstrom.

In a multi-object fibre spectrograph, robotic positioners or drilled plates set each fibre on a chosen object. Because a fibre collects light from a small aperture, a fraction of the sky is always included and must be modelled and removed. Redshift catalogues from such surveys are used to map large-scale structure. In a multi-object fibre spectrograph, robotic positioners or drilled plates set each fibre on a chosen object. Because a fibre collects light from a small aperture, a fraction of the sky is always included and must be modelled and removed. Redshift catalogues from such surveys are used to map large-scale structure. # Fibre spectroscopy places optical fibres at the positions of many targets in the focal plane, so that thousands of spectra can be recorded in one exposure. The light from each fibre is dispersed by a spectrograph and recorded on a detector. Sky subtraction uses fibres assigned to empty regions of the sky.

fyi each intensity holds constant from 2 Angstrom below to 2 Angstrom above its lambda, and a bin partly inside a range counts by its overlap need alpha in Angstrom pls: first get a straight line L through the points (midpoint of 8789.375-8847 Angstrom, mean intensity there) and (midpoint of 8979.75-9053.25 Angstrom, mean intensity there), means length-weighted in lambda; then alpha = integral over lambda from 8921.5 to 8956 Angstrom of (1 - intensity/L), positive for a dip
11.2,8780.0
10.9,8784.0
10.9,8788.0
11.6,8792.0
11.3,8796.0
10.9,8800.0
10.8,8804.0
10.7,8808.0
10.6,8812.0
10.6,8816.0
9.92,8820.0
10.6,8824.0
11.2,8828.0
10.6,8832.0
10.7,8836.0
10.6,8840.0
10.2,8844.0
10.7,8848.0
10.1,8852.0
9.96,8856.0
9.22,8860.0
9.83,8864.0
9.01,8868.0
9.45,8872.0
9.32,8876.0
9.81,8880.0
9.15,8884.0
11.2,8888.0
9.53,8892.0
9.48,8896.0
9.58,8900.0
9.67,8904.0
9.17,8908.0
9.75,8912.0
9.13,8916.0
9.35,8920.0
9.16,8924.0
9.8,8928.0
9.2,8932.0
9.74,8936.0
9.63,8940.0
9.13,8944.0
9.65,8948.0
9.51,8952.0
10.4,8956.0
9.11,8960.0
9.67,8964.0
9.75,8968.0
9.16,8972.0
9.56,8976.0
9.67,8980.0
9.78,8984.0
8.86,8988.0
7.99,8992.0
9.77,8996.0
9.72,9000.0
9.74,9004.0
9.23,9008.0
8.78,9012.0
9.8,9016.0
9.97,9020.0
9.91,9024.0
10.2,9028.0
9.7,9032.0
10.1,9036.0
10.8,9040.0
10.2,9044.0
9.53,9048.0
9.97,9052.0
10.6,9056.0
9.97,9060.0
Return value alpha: 1.9 Angstrom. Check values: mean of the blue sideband 10.7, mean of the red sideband 9.67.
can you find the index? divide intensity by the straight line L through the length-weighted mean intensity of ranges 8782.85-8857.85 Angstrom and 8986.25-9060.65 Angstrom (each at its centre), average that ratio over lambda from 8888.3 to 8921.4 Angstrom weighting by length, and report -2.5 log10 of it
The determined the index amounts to 0.08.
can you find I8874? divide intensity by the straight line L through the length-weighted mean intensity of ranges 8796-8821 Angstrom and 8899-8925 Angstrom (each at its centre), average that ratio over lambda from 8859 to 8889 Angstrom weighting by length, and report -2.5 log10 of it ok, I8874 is 0.03 mag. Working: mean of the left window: 10.7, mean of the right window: 9.4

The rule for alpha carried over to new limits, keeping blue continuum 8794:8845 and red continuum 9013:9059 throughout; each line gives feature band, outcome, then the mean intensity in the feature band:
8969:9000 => 2.71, 9.3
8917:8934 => 1.65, 9.36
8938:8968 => 2.01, 9.6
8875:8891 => 0.93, 9.88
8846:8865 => 1.09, 9.97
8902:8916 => 1.27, 9.47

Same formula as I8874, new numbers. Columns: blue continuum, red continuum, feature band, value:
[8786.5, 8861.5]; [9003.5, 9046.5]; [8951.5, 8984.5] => 0.049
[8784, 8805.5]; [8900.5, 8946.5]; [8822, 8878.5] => 0.030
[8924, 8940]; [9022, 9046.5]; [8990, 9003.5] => 0.079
